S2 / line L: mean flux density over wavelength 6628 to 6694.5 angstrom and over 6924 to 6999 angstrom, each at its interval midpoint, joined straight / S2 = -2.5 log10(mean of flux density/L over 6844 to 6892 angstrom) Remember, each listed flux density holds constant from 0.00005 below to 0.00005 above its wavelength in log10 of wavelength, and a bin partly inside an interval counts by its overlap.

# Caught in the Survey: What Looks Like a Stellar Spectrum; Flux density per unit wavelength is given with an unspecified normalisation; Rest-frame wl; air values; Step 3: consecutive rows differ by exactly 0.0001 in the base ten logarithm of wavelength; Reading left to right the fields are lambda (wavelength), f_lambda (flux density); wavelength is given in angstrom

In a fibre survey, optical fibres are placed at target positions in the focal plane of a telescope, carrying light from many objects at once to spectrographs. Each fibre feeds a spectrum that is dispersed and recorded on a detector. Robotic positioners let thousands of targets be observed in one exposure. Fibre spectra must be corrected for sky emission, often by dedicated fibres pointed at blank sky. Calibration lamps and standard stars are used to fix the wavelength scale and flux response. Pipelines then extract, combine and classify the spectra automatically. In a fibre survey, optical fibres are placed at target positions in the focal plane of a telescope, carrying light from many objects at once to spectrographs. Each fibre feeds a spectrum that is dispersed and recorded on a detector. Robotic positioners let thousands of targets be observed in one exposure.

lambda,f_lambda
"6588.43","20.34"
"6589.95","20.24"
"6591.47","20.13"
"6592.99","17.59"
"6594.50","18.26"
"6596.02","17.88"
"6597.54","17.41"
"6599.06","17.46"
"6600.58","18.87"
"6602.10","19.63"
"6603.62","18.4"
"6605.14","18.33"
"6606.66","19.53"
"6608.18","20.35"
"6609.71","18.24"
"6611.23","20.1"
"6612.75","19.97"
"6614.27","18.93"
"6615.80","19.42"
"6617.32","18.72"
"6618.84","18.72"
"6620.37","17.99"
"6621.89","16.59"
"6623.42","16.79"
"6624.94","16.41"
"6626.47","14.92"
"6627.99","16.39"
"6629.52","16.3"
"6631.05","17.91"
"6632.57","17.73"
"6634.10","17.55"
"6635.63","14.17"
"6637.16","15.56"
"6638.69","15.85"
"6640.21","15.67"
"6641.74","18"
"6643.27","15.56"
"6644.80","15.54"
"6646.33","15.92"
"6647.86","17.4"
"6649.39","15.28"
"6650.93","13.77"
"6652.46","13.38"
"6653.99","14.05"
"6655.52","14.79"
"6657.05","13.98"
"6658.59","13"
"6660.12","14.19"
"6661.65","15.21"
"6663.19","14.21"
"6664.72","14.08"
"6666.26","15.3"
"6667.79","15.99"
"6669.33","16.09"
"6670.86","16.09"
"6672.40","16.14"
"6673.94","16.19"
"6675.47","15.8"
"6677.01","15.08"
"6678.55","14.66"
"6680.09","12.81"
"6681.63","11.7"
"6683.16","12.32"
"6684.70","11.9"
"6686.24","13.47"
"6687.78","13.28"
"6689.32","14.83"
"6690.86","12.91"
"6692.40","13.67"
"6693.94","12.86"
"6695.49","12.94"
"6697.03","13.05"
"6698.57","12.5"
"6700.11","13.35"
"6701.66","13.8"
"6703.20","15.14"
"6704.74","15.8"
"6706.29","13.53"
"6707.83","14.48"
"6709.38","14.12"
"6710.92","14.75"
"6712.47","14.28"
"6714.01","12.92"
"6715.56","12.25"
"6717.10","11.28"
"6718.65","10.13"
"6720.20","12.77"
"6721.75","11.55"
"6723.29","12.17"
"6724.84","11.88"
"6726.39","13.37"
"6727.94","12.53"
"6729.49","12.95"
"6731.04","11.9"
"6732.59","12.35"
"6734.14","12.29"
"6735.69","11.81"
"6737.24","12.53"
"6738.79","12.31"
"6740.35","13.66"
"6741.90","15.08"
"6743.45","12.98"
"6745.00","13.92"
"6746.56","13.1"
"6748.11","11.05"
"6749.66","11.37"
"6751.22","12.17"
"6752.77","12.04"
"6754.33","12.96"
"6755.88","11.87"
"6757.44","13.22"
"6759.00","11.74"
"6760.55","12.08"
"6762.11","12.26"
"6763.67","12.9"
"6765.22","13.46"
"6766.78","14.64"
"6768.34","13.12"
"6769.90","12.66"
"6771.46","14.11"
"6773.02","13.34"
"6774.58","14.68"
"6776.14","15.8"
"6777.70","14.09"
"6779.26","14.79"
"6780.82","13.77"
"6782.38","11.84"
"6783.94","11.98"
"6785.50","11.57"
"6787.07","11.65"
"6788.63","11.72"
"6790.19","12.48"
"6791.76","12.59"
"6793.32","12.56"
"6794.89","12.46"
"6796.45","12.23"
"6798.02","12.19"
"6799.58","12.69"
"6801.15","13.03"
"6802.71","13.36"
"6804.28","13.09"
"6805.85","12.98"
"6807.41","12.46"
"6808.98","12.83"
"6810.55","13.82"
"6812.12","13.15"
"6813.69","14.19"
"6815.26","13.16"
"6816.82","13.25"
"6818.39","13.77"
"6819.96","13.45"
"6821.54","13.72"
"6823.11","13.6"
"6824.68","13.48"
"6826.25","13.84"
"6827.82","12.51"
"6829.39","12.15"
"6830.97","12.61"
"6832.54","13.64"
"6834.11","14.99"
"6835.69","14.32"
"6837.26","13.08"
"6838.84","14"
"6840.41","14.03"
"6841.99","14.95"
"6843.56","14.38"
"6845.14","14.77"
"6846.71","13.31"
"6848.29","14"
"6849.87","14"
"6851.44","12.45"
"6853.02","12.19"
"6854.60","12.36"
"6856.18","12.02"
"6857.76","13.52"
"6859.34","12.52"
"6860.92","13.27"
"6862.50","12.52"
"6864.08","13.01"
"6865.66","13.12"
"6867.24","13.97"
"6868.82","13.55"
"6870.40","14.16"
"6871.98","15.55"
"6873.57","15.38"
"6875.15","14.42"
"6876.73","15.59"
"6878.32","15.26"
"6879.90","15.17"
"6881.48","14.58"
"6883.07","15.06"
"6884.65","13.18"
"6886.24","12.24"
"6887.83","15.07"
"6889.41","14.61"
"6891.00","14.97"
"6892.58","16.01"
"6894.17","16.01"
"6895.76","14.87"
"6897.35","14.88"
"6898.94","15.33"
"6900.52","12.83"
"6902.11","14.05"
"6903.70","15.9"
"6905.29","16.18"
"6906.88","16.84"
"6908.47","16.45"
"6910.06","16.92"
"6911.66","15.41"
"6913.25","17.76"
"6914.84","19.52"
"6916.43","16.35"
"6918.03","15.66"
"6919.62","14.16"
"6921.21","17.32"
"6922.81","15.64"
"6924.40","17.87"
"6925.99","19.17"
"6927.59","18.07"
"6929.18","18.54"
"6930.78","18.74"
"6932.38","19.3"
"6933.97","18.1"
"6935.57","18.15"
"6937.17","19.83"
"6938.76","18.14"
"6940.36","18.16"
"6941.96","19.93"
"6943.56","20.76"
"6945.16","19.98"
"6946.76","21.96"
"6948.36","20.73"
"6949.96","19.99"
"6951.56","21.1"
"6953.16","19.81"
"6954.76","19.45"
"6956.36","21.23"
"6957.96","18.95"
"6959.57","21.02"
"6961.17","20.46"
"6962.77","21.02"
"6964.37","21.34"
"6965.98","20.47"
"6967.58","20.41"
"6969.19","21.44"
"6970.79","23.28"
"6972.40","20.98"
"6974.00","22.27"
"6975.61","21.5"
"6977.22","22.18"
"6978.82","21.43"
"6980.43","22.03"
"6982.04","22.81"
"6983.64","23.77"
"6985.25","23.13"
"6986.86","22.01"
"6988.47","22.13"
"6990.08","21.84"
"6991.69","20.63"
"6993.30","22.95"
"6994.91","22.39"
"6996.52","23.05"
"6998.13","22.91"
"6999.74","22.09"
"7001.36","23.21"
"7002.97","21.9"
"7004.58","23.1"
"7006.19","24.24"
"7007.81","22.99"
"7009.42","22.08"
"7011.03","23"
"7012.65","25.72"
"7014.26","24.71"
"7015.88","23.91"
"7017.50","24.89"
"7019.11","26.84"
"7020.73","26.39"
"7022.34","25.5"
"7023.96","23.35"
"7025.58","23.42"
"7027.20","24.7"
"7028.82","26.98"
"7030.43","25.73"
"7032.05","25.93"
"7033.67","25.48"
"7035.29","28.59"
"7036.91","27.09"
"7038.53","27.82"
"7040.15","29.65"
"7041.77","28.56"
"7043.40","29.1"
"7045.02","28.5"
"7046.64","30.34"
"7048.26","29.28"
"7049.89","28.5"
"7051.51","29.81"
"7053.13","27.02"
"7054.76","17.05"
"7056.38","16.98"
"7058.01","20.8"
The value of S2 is 0.34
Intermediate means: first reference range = 14.9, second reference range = 20.8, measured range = 13.9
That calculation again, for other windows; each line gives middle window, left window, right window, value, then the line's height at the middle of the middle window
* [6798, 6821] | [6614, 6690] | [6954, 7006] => 0.368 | 18.5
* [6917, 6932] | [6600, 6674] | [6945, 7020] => 0.223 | 21.2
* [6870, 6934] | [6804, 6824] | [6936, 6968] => 0.118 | 17.7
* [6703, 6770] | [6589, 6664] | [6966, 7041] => 0.423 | 19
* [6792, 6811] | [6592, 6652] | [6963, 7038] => 0.499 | 20.3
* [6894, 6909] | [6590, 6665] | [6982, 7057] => 0.415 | 22.4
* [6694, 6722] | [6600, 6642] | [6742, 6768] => 0.093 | 14.5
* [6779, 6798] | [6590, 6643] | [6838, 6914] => 0.248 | 15.6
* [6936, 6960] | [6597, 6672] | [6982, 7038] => 0.141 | 22.8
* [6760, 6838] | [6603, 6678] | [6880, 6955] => 0.266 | 16.8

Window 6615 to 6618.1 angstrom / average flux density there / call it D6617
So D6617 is 19.1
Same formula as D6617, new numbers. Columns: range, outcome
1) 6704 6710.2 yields 14.5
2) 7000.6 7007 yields 23.1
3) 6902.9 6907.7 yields 16.3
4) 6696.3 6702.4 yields 13.2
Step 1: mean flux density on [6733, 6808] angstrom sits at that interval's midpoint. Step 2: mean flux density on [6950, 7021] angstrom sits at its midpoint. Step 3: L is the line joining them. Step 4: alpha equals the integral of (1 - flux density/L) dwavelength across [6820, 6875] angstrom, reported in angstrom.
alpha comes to 9.0 angstrom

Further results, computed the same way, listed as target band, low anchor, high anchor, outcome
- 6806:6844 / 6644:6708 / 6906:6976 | 7.8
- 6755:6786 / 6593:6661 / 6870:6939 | 6.2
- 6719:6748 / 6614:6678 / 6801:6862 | 4.1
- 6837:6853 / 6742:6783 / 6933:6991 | 2.4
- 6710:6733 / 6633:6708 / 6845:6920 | 3.3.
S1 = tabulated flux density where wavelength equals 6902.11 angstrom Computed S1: 14.05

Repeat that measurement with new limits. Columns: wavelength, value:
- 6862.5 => 12.52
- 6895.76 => 14.87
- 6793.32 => 12.56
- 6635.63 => 14.17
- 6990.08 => 21.84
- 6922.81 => 15.64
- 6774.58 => 14.68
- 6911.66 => 15.41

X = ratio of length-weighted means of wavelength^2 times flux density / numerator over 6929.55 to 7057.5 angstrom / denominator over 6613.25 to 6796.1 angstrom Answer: 1.8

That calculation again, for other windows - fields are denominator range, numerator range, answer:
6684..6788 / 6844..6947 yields 1.26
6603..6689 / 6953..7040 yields 1.61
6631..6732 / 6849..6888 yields 1.03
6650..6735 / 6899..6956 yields 1.41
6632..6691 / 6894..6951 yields 1.27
